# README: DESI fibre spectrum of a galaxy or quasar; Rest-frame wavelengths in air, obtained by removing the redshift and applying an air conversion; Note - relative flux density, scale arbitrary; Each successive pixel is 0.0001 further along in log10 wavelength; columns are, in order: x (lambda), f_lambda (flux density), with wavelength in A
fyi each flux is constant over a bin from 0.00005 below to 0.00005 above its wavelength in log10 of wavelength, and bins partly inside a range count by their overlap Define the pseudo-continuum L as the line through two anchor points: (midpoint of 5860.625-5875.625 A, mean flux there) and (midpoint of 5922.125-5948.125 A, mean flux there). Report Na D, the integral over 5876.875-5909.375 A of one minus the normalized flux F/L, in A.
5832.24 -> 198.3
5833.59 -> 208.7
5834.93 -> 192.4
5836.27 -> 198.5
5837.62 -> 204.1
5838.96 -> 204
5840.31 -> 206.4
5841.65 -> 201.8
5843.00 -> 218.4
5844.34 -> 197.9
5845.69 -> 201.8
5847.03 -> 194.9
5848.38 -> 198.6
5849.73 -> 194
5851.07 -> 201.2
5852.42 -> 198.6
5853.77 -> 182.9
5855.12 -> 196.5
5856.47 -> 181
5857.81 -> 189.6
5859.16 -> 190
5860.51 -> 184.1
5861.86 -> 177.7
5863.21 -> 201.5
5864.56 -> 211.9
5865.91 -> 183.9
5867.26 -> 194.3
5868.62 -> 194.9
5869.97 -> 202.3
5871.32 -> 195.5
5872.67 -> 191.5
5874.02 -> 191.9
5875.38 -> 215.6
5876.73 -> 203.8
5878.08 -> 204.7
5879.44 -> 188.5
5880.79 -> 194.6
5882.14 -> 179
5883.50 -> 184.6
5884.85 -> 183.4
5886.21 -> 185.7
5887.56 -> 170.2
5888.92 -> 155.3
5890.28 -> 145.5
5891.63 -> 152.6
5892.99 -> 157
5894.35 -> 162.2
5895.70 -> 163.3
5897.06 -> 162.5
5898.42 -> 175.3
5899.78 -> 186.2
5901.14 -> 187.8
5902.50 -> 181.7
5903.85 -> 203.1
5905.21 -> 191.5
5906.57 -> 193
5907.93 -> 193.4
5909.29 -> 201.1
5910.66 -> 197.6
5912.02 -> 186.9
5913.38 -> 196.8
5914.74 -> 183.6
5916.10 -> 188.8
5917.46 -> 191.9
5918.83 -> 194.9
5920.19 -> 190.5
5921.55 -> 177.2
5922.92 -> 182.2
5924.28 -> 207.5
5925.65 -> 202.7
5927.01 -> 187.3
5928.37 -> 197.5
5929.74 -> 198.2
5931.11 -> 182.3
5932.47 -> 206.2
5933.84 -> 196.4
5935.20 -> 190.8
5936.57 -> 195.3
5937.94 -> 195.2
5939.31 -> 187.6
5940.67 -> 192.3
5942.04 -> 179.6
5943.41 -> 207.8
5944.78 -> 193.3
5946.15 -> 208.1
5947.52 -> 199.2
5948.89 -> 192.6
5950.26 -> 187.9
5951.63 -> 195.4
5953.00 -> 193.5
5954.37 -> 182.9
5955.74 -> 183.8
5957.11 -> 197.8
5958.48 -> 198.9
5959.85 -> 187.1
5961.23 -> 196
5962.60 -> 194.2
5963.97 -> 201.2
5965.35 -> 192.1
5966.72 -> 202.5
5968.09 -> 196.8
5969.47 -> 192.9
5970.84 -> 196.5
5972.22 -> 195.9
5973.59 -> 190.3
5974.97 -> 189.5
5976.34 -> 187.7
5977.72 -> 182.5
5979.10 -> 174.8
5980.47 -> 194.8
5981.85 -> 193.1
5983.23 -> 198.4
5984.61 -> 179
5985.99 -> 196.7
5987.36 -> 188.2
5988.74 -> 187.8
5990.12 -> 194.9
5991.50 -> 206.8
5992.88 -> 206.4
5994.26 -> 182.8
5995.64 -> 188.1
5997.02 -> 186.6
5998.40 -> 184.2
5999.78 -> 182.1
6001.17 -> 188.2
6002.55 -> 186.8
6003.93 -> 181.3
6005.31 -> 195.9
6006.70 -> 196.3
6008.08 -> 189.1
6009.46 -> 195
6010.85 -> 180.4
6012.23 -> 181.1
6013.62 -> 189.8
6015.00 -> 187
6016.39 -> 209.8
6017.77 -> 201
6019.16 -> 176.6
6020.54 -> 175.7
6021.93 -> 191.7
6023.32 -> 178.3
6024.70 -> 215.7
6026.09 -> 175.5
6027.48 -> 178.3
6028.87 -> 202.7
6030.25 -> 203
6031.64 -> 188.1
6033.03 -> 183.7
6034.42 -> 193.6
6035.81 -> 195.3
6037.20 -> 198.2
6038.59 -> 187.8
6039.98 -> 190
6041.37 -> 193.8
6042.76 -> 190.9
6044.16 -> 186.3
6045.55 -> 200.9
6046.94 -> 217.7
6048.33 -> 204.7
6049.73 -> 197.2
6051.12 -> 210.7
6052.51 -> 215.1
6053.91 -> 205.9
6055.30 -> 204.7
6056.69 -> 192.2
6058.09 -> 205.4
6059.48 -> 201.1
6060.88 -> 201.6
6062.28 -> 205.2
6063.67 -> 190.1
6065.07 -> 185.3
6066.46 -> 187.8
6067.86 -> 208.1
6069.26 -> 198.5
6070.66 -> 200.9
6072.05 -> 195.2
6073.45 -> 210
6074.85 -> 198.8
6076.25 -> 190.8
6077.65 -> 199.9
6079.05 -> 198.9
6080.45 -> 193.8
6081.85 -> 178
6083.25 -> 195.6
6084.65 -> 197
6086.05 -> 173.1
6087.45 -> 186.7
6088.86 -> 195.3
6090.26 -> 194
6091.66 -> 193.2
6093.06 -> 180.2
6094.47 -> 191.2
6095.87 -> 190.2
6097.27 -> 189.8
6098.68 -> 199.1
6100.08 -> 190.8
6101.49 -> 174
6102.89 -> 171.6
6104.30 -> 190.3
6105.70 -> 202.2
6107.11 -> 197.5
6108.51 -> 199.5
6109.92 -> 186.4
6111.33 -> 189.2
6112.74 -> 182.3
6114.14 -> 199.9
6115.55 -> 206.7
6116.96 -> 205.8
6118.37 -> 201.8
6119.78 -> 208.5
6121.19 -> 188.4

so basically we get 2.66 A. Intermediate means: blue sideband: 195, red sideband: 195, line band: 179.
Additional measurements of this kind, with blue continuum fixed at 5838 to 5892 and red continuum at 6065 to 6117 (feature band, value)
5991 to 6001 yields 0.1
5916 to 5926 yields 0.0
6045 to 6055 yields -0.8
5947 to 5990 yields 0.0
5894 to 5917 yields 0.7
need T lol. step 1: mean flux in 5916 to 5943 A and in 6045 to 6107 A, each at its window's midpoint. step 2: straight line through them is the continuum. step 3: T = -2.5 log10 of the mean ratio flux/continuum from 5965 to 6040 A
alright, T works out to 0.02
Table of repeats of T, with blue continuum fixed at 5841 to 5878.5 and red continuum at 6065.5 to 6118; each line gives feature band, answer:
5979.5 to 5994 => 0.004 mag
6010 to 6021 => 0.035 mag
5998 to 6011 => 0.034 mag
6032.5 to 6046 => 0.011 mag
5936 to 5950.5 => 0.003 mag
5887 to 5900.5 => 0.200 mag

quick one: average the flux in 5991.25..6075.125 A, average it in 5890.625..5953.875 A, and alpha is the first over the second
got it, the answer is 1.03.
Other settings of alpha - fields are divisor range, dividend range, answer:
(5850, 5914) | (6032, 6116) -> 1.04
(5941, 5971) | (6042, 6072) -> 1.03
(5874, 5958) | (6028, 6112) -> 1.04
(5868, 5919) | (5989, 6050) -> 1.04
